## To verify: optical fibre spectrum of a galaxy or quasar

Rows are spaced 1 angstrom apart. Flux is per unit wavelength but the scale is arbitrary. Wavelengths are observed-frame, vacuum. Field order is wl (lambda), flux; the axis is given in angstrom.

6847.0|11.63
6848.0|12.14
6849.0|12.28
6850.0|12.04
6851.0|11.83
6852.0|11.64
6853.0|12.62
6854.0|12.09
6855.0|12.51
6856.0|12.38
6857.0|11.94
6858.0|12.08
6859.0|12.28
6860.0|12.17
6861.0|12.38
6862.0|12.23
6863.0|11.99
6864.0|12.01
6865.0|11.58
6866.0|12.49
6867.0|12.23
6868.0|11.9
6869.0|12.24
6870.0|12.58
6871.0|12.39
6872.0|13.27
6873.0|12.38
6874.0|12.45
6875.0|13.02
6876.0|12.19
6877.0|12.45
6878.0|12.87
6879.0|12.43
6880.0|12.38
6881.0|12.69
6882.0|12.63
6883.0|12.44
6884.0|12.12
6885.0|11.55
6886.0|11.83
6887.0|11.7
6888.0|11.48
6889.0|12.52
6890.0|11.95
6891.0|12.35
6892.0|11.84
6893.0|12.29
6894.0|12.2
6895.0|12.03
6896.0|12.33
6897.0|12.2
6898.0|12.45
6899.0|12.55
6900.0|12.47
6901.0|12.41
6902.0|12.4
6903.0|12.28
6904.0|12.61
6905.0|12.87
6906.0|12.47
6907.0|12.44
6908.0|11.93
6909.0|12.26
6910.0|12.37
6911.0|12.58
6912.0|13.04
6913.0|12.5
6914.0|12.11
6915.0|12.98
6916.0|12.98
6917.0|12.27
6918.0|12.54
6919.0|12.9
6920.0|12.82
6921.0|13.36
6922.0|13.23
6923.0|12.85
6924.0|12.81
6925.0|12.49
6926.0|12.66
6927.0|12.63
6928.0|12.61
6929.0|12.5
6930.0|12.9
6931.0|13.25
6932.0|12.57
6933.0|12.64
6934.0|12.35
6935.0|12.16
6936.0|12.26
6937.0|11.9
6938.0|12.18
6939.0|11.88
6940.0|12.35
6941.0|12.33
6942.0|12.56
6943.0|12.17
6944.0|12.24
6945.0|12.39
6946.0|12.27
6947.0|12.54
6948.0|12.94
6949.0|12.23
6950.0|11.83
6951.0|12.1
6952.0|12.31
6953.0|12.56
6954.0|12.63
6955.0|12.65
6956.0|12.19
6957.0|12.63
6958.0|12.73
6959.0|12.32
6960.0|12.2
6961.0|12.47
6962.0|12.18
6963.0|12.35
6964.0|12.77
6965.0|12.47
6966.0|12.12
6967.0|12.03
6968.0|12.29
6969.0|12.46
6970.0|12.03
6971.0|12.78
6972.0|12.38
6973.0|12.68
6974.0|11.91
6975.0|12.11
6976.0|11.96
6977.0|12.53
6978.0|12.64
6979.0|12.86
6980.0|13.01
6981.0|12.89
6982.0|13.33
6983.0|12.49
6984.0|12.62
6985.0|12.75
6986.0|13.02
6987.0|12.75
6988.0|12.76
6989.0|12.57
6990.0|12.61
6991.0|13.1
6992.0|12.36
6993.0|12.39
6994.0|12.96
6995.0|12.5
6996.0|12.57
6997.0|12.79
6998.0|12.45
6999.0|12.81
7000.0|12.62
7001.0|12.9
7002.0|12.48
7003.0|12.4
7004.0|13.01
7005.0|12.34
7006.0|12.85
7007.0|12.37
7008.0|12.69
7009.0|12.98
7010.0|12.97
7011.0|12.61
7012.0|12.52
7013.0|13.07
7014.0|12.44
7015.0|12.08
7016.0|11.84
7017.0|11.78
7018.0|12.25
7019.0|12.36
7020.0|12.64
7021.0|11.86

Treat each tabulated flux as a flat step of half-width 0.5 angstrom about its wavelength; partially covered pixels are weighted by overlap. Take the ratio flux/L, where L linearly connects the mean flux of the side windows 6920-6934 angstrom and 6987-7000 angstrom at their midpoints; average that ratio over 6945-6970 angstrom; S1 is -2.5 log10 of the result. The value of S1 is 0.03 mag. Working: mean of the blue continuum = 12.8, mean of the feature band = 12.4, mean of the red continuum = 12.7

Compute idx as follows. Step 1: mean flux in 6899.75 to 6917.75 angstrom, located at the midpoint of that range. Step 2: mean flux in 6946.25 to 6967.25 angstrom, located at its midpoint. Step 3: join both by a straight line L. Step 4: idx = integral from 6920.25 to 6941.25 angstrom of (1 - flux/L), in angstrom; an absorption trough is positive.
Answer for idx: -0.2 angstrom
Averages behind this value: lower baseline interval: 12.5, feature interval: 12.6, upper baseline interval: 12.4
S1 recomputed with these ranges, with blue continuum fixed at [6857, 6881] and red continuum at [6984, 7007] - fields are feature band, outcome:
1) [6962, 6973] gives 0.02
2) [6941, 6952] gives 0.02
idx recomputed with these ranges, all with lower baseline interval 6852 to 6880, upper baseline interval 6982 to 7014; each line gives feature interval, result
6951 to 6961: 0.1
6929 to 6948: 0.2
